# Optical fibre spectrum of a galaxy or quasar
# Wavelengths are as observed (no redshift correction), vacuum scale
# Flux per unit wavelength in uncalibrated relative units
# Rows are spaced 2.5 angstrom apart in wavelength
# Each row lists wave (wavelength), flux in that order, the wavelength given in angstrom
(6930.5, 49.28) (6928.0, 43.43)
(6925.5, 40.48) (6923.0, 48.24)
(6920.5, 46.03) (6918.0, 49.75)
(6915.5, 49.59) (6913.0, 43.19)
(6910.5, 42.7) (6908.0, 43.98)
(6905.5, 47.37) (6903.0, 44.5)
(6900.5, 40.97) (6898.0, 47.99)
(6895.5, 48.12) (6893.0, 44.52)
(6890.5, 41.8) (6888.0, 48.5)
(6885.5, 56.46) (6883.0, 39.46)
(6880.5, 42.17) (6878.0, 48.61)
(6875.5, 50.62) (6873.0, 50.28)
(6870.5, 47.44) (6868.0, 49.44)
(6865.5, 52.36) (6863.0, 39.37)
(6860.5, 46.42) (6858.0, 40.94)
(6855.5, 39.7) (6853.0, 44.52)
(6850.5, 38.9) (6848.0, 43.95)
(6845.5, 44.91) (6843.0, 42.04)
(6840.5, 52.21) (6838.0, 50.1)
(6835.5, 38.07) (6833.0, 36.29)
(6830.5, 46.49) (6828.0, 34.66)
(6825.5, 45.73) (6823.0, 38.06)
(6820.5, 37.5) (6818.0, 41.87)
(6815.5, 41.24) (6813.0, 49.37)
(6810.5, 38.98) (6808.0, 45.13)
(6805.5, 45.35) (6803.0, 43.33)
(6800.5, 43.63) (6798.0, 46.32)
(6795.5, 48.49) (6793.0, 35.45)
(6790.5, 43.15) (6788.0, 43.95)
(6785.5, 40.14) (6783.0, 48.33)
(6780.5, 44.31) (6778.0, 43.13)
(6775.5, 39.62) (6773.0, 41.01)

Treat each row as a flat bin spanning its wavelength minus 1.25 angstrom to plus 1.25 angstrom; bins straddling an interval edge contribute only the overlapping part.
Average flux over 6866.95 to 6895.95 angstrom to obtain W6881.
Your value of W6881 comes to 47.2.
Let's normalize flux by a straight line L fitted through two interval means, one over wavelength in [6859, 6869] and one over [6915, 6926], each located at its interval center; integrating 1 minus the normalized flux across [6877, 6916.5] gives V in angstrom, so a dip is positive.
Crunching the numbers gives 1.1 angstrom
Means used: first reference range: 46.7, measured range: 45.6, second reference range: 47.1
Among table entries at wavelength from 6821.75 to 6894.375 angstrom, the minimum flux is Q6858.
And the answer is 34.66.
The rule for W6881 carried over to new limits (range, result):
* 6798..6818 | 43.9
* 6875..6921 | 46.1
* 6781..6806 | 43.8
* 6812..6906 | 44.5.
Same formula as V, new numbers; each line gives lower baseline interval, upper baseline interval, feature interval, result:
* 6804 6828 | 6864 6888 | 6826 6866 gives 2.0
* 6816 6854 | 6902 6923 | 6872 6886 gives -0.9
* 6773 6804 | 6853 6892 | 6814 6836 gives 2.1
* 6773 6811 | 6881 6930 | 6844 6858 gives 0.7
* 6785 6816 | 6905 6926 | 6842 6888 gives -0.7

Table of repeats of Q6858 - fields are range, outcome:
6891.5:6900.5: 40.97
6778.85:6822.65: 35.45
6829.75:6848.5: 36.29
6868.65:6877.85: 47.44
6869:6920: 39.46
